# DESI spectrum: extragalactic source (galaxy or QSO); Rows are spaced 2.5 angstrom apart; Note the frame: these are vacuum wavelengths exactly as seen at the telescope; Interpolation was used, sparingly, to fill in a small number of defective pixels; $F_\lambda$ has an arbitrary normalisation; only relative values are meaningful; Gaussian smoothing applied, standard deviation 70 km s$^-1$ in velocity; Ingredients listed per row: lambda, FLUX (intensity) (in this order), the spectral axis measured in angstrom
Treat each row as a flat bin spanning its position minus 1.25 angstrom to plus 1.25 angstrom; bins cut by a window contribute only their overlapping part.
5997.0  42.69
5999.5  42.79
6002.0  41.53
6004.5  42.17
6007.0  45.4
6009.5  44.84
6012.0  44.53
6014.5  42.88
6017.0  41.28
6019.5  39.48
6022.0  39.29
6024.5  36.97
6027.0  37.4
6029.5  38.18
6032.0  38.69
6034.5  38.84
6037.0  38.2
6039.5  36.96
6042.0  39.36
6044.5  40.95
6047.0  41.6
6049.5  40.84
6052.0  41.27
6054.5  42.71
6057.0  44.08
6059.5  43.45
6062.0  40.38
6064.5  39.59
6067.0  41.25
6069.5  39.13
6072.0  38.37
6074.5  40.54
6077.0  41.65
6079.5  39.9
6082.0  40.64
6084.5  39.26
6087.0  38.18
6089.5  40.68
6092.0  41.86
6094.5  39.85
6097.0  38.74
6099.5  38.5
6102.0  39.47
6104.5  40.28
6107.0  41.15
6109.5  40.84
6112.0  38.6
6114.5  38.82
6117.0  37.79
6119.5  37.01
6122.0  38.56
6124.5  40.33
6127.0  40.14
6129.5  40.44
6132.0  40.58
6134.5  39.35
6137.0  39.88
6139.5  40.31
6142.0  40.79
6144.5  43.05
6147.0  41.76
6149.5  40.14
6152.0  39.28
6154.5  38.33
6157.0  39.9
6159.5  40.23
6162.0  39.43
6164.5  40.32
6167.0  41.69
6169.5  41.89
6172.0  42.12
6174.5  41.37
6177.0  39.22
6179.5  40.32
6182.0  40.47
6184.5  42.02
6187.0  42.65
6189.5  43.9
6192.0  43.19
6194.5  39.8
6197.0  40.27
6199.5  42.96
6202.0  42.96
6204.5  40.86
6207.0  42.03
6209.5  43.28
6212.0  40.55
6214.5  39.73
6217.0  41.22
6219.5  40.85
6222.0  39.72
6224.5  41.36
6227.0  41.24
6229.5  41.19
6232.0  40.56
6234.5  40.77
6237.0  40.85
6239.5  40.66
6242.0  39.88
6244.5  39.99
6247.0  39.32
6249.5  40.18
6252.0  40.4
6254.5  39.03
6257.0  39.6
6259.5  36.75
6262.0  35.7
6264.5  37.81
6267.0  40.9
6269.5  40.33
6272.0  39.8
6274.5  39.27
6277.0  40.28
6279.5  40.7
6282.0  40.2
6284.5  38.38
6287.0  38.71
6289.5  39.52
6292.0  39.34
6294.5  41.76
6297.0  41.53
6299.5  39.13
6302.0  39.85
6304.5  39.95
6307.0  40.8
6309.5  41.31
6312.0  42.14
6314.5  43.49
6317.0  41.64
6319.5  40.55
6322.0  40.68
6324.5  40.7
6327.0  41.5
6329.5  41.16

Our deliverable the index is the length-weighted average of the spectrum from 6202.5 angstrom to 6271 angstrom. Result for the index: 40.2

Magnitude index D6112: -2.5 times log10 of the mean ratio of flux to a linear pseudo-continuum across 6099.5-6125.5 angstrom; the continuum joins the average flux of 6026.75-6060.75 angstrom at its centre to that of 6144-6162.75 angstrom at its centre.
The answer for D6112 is 0.027 mag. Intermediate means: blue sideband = 40.3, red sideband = 40.2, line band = 39.2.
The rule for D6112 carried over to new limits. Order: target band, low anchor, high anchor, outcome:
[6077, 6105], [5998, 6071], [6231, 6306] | 0.02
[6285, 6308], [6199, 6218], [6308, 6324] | 0.04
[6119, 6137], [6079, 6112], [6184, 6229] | 0.02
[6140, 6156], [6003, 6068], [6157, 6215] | 0.02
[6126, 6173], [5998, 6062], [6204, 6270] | 0.00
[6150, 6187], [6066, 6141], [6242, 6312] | -0.02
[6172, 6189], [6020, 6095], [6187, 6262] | -0.02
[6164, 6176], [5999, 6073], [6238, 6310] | -0.04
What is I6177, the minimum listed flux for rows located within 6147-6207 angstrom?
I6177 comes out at 38.33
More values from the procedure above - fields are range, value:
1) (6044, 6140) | 37.01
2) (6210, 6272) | 35.7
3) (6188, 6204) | 39.8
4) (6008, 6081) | 36.96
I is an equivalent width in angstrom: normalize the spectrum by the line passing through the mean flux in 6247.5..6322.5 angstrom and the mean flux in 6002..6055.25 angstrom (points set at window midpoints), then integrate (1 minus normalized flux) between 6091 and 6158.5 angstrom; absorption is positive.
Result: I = 0.9 angstrom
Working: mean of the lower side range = 40.6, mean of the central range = 39.8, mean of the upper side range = 40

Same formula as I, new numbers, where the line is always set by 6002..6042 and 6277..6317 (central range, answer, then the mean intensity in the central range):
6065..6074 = 0.16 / 39.7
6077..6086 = 0.06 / 40.1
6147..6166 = 0.28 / 39.8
